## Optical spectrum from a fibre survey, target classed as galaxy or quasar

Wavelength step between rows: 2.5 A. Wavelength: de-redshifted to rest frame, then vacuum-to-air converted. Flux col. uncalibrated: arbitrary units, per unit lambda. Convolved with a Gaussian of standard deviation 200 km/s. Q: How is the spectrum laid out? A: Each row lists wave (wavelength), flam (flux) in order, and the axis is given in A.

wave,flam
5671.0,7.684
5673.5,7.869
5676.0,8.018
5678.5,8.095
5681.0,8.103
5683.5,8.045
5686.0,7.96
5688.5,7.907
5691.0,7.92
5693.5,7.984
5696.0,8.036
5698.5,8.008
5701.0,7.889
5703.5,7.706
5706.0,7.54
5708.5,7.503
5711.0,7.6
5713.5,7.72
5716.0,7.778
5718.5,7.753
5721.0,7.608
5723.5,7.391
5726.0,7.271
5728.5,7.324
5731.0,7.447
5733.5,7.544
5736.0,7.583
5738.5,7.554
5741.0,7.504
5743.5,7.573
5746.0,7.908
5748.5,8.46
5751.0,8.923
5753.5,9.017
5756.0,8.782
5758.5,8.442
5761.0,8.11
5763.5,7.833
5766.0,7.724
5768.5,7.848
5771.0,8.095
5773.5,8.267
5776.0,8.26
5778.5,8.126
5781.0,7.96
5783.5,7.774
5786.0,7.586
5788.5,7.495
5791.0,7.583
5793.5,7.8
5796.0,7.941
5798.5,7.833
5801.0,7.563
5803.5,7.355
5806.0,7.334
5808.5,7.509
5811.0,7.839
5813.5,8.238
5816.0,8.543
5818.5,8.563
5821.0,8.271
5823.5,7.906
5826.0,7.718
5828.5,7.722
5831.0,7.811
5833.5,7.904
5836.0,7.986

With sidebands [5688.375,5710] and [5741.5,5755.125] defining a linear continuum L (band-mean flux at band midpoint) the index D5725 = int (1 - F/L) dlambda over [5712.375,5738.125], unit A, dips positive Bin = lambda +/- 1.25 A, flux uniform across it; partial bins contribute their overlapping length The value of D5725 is 1.77 A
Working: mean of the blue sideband 7.83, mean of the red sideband 8.34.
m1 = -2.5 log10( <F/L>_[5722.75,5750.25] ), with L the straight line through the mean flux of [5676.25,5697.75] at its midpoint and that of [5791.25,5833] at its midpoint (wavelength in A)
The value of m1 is 0.05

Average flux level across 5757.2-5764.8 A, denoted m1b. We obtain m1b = 8.13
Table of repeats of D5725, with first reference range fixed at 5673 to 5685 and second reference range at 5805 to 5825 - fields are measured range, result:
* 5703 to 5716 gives 0.66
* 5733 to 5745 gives 0.71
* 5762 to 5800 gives 0.74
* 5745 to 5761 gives -1.06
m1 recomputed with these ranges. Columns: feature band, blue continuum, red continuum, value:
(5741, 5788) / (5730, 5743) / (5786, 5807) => -0.08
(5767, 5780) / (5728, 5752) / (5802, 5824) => -0.03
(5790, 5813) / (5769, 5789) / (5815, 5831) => 0.05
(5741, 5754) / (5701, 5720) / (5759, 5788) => -0.06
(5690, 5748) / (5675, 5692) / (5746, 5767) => 0.07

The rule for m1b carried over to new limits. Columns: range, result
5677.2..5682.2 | 8.1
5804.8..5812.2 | 7.56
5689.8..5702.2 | 7.97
